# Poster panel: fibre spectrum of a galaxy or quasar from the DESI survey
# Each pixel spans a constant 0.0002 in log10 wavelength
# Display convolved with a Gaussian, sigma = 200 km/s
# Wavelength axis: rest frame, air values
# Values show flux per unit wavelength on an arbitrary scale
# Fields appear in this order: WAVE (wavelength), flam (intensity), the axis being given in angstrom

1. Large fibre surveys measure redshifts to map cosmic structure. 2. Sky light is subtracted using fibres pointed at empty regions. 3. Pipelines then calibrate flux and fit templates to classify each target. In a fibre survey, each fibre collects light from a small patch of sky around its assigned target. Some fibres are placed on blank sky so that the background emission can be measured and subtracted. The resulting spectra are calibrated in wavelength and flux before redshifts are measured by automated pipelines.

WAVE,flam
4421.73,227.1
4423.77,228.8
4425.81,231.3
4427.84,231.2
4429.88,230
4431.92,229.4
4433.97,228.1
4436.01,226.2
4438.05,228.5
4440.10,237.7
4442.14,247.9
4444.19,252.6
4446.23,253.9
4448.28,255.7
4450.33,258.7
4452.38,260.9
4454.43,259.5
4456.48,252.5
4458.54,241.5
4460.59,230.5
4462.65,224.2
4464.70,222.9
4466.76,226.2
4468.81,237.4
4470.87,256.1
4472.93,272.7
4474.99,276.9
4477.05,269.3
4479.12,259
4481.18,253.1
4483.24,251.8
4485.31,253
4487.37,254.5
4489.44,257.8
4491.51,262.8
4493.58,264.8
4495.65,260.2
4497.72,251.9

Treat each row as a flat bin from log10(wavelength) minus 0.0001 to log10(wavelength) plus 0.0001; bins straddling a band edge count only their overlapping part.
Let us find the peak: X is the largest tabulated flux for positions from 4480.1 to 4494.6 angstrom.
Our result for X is 264.8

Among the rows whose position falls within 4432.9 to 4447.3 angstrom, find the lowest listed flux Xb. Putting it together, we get 226.2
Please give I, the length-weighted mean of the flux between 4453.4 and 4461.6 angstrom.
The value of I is 246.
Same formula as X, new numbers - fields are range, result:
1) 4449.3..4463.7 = 260.9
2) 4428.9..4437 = 230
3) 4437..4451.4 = 258.7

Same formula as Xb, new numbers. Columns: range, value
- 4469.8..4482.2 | 253.1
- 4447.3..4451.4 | 255.7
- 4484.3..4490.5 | 253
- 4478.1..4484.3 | 251.8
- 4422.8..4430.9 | 228.8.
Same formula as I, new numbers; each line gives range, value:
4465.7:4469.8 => 232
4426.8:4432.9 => 231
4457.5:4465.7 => 230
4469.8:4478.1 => 268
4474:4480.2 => 268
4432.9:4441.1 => 230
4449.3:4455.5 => 260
